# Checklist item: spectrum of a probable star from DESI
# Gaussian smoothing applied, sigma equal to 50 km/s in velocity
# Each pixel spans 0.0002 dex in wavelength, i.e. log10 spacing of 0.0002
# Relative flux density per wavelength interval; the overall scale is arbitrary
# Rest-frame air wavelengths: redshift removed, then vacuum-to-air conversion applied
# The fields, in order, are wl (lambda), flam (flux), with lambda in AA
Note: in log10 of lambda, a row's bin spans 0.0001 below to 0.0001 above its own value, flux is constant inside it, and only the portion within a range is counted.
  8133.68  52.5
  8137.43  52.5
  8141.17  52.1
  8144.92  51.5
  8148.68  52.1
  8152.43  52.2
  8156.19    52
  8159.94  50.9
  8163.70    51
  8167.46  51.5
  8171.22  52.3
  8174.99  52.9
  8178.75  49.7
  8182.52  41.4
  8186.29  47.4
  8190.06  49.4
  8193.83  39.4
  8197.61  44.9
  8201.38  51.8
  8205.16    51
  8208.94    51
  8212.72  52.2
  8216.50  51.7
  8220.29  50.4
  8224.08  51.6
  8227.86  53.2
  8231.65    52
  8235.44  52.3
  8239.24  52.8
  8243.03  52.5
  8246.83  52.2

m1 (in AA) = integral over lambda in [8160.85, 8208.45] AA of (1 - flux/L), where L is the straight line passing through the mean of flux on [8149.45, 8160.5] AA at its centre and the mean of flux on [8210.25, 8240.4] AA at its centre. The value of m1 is 2.97 AA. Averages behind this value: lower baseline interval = 51.9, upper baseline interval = 52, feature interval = 48.7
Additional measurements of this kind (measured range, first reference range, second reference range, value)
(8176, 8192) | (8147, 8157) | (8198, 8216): 1.3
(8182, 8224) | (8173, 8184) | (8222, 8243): 1.3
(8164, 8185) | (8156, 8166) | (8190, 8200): -0.5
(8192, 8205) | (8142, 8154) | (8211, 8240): 1.5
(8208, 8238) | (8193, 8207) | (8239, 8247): -1.1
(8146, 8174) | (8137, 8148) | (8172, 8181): -0.1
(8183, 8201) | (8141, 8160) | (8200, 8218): 2.1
